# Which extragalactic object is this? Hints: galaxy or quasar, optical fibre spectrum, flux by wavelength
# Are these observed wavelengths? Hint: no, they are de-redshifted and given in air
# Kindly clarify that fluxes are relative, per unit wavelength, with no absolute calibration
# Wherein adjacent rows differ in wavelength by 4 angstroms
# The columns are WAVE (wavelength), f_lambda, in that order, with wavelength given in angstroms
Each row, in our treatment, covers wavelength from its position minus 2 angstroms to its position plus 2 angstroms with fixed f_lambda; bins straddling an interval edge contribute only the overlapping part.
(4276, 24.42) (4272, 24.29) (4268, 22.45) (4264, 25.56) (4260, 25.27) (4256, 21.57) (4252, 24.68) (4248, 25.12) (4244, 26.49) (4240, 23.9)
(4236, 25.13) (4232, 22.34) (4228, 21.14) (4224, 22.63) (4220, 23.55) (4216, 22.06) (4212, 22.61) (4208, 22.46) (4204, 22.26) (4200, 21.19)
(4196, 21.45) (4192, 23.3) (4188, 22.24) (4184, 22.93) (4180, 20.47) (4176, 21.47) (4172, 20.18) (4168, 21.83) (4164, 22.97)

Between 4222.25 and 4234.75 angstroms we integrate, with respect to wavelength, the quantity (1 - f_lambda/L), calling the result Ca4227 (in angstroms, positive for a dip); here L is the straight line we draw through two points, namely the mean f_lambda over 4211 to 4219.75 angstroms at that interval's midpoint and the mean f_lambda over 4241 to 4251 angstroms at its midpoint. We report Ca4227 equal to 0.8 angstroms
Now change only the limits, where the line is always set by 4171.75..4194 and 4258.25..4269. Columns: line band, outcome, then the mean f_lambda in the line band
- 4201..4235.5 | 0.90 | 22.5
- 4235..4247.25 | -0.68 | 25.2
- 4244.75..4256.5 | -0.10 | 24.4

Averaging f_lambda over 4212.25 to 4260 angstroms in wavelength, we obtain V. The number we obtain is 23.6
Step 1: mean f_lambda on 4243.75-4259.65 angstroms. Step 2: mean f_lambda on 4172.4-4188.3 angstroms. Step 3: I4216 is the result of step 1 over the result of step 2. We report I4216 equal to 1.13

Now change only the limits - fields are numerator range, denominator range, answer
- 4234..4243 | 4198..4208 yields 1.13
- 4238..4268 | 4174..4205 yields 1.12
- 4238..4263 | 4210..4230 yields 1.10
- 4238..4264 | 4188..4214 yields 1.11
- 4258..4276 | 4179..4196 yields 1.10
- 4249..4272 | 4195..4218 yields 1.09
